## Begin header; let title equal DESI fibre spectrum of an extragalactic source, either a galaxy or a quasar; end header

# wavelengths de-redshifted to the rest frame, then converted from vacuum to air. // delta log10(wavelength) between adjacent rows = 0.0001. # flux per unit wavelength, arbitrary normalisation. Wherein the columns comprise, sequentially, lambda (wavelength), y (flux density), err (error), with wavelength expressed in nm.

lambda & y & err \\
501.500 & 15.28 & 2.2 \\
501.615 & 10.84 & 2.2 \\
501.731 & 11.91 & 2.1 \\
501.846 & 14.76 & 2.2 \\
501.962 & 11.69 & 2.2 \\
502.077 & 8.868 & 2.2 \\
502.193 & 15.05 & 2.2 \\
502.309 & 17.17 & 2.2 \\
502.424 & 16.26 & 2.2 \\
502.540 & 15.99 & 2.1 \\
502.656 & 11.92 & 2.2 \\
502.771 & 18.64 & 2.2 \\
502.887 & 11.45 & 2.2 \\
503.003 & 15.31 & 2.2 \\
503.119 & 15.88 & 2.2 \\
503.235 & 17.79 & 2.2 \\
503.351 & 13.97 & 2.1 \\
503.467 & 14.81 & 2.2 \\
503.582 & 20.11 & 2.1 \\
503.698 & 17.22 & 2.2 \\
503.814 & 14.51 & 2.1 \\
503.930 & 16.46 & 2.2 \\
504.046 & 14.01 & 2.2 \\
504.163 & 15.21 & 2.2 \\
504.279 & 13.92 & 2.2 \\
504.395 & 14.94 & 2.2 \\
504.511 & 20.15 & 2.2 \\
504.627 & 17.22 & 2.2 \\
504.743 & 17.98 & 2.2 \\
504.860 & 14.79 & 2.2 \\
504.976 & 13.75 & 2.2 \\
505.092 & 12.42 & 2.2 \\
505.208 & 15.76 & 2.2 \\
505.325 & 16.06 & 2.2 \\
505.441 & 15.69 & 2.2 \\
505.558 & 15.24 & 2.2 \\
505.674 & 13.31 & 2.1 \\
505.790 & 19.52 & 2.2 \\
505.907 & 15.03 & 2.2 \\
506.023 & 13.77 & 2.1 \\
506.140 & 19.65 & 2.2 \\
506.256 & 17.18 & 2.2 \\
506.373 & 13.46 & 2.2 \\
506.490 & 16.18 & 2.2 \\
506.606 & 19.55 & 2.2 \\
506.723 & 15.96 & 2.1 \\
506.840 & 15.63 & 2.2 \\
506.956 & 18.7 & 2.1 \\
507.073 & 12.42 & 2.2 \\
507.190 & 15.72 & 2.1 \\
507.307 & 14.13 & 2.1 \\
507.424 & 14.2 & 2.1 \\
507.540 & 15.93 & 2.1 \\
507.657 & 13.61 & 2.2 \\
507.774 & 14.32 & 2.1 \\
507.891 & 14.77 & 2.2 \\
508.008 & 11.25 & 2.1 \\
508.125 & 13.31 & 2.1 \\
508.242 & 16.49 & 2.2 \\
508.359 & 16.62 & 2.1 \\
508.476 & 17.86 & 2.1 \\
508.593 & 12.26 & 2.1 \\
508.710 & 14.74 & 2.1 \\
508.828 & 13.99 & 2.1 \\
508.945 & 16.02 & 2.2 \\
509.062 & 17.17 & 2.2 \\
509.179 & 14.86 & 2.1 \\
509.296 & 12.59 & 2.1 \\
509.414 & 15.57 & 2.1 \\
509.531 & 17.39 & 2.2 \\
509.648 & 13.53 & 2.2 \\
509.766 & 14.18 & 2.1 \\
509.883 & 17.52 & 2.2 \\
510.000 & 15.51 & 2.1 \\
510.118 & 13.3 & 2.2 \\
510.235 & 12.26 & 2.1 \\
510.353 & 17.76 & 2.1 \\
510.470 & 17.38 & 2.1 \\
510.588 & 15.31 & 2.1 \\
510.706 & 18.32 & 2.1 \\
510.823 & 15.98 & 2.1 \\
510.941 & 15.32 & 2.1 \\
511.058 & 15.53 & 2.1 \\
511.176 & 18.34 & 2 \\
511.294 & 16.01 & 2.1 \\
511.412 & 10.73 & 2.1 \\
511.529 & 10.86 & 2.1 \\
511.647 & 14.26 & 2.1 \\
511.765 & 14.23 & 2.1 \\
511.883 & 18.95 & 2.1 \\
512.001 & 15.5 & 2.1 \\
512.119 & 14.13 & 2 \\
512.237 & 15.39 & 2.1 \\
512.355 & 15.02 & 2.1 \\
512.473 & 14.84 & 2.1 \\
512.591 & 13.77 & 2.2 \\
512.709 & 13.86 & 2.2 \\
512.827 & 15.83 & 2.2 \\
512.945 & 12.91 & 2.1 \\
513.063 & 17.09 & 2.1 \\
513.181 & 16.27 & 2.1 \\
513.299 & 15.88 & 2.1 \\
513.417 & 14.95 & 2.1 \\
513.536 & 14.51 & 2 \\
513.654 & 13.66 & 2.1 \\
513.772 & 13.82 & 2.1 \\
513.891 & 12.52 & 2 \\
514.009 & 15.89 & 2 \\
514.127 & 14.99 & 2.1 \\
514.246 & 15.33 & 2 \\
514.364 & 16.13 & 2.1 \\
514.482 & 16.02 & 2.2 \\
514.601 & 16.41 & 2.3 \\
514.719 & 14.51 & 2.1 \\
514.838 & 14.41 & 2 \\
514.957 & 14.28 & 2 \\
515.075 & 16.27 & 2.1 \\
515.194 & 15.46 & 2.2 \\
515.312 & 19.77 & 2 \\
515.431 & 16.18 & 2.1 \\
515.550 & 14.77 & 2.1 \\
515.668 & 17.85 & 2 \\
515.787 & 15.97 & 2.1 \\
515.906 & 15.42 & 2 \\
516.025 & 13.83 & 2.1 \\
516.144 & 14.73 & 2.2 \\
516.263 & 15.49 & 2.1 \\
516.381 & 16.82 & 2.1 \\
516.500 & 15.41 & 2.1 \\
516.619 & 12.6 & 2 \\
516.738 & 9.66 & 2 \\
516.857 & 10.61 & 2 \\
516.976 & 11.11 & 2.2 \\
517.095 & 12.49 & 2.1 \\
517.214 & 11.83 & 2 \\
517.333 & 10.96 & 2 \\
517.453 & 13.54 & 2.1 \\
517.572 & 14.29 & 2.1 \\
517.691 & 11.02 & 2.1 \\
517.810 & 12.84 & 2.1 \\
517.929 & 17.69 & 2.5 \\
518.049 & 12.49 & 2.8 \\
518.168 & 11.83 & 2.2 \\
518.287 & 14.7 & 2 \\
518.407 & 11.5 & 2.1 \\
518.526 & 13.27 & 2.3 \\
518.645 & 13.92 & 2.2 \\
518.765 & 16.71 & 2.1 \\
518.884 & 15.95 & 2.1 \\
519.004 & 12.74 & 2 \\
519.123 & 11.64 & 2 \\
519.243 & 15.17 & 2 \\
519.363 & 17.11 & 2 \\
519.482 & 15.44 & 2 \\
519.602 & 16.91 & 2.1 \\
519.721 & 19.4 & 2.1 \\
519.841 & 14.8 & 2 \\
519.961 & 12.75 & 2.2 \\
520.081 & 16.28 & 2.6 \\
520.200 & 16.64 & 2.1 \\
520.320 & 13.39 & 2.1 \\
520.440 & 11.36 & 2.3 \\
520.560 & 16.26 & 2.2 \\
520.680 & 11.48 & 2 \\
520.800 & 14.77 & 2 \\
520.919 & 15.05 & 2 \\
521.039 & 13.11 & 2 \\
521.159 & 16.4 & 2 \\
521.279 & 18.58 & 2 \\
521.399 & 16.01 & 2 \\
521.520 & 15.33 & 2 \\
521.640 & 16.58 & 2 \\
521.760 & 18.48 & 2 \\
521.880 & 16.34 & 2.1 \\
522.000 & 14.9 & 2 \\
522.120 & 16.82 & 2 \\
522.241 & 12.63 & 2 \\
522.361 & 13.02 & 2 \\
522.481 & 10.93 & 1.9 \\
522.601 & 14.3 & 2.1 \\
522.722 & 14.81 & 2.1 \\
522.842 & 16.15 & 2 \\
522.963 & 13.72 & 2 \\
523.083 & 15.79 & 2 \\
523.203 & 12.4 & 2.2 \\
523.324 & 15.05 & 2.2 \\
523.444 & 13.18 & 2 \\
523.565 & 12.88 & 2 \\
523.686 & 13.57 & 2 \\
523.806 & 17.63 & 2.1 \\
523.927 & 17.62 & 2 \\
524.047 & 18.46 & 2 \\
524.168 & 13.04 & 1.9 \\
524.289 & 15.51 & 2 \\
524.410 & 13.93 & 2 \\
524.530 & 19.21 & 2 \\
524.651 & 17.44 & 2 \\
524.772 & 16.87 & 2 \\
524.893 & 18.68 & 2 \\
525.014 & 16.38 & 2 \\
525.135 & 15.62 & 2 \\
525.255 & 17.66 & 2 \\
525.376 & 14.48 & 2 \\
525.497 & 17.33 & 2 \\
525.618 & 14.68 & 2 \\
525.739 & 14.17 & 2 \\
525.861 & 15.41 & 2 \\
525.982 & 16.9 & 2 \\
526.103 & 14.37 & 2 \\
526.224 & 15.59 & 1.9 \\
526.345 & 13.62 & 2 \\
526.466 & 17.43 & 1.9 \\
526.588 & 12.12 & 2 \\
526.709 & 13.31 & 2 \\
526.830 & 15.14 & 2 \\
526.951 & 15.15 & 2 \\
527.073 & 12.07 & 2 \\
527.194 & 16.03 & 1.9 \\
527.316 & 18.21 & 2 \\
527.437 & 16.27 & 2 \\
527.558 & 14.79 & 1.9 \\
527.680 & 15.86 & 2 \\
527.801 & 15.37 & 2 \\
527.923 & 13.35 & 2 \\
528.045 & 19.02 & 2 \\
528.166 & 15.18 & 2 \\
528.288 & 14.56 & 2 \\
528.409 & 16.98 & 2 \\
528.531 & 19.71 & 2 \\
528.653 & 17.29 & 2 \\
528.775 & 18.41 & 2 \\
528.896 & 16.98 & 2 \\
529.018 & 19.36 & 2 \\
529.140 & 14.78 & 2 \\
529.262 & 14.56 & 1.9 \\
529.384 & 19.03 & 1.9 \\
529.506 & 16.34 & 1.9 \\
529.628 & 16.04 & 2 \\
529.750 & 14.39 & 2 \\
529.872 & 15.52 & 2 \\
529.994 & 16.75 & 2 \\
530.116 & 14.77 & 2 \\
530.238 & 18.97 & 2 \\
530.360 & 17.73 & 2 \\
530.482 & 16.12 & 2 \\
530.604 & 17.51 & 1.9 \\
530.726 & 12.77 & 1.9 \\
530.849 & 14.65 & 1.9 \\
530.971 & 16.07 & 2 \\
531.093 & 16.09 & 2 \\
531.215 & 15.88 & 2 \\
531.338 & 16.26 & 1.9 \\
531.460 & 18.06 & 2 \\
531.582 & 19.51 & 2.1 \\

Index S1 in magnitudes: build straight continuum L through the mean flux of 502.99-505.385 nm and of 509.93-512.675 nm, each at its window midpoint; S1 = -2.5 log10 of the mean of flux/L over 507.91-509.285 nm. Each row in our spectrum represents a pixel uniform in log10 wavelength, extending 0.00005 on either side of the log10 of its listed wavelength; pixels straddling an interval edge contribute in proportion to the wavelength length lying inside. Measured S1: 0.04 mag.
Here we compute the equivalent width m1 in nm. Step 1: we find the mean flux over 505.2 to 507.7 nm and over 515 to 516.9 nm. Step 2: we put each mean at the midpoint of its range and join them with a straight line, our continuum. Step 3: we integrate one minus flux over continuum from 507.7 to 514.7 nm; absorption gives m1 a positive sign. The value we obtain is 0.16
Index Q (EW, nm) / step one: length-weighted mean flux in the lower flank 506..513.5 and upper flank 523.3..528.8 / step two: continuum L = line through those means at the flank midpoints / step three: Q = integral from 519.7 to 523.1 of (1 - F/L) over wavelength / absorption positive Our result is 0.14 nm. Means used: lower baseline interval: 15.3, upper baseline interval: 15.8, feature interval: 15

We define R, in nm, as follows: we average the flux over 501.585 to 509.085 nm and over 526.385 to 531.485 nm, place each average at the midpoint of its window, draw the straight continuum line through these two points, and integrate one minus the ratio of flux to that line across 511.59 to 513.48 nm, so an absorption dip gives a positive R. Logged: 0.04 nm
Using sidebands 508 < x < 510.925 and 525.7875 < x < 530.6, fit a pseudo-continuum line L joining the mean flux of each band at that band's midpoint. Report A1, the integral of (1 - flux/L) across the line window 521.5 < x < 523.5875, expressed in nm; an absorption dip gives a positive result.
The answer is 0.15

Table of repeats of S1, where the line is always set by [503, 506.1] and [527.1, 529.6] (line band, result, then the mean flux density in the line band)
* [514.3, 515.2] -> 0.045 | 15.4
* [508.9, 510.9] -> 0.026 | 15.6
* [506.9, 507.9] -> 0.071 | 14.9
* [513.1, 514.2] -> 0.091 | 14.8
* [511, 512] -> 0.077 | 14.9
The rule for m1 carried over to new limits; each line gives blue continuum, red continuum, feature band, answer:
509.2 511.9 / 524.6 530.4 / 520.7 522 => -0.01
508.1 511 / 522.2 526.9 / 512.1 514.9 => 0.08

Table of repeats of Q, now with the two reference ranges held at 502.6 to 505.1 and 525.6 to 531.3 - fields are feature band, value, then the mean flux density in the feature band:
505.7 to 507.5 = -0.04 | 16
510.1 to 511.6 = 0.05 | 15.2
